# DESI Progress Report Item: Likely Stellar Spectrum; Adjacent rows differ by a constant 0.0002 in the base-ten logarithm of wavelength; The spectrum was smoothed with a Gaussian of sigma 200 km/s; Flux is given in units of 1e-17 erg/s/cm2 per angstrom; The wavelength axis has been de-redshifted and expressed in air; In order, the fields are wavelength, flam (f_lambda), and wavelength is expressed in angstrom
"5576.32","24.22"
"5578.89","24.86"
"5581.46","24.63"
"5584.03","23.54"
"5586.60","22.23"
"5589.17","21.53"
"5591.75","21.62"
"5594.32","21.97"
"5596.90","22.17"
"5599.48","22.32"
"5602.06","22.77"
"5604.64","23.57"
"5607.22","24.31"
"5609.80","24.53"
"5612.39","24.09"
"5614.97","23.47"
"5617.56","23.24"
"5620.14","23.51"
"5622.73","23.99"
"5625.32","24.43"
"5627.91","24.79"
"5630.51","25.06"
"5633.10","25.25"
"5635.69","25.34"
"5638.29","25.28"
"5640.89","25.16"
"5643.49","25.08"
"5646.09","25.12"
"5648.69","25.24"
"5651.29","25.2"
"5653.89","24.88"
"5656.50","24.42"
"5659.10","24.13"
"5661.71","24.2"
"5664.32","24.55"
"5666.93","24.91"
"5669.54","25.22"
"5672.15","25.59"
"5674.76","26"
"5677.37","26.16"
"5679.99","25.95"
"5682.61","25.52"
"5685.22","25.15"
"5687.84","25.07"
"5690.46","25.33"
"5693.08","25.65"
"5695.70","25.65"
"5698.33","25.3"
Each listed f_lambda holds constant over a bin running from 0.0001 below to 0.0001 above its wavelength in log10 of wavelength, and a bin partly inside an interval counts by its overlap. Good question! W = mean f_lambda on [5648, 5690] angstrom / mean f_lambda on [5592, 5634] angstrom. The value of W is 1.1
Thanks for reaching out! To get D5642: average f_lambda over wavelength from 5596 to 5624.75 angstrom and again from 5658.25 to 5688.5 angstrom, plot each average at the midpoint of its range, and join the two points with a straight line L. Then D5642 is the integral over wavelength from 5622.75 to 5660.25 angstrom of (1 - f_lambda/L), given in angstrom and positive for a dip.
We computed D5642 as -0.89 angstrom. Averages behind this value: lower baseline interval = 23.5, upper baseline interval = 25.2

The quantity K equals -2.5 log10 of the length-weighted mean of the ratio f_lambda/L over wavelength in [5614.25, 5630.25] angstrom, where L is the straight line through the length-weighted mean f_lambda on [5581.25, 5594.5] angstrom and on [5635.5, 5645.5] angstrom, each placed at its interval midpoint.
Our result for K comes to 0.01 mag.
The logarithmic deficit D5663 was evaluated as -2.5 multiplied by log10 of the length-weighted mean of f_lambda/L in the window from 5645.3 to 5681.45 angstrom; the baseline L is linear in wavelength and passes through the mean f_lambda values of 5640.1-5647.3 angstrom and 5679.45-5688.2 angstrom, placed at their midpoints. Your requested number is 0.01 mag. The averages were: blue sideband 25.1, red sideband 25.4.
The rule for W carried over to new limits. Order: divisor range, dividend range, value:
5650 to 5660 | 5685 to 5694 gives 1.03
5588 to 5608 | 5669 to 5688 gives 1.14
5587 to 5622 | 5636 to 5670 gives 1.08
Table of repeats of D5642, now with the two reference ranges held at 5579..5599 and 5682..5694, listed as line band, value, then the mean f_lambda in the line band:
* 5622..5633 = -0.5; 24.7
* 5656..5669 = 0.1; 24.5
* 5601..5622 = -0.4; 23.7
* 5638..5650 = -0.5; 25.2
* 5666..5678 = -0.3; 25.6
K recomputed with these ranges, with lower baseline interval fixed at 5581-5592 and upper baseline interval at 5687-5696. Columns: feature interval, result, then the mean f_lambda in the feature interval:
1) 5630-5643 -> -0.05 mag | 25.2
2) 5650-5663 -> 0.00 mag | 24.6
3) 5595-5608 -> 0.01 mag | 22.9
